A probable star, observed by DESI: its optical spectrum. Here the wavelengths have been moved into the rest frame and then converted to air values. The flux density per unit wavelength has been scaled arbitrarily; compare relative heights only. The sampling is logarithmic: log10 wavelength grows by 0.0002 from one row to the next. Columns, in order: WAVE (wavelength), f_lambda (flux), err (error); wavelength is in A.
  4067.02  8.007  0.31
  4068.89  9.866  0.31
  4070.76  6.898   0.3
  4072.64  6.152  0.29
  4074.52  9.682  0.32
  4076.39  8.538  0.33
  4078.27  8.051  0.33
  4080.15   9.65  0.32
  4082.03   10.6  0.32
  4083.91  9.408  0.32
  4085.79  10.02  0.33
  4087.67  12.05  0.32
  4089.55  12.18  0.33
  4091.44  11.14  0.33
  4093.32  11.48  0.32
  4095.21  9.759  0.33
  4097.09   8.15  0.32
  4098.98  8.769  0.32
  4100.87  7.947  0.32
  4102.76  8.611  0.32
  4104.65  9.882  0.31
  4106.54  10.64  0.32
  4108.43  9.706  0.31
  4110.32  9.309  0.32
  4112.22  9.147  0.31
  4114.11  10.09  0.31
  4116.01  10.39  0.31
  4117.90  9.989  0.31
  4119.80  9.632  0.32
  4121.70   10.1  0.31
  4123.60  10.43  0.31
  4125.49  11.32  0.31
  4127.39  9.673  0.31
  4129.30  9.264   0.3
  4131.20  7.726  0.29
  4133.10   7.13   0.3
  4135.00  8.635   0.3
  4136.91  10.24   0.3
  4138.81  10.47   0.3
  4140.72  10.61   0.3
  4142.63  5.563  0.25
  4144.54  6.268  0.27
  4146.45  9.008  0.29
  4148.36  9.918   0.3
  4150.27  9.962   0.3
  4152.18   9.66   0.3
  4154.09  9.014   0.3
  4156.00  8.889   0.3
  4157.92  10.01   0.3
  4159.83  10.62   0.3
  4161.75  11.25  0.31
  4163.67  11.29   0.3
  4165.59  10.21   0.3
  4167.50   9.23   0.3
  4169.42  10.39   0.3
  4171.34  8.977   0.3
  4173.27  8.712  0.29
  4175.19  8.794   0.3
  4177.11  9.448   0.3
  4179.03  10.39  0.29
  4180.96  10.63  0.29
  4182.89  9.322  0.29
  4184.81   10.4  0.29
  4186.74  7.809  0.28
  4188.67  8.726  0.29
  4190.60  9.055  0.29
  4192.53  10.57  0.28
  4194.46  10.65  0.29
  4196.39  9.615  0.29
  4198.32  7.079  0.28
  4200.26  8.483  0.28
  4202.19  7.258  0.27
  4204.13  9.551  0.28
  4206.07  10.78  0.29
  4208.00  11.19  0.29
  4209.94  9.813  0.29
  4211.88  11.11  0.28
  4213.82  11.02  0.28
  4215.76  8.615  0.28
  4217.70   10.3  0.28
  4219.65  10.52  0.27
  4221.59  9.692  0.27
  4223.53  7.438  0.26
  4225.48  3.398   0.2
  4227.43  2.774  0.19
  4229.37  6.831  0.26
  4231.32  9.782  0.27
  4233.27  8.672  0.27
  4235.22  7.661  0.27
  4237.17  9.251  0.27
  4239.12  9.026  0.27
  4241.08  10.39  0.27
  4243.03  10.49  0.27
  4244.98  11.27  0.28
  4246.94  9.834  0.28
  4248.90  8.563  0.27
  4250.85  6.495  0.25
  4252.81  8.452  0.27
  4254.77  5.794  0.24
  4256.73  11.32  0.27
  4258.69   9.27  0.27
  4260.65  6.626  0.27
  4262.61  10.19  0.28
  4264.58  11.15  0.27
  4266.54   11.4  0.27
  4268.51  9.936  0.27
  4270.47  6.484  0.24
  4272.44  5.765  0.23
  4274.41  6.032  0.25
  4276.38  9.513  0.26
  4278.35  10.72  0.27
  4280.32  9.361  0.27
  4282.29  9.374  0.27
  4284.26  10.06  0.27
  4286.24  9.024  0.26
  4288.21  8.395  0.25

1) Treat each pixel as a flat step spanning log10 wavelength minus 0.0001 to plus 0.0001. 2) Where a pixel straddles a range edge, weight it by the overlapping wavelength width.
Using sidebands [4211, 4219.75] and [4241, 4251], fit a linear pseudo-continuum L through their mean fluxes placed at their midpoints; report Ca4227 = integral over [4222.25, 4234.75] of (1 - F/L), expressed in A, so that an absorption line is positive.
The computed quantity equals 4.2 A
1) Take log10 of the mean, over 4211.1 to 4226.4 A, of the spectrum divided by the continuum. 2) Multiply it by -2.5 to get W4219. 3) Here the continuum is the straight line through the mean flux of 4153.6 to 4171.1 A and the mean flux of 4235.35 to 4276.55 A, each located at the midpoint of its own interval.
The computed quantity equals 0.04 mag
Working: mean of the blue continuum 10.1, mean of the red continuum 8.88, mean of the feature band 9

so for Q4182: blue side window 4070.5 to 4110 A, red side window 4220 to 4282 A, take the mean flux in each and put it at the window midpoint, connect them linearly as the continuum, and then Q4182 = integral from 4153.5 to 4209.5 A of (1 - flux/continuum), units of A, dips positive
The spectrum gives -4.0 A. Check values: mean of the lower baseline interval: 9.53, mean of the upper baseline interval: 8.54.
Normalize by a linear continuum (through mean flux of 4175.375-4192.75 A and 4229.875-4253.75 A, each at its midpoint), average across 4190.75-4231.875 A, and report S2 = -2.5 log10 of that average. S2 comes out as 0.055 mag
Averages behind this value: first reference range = 9.52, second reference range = 9.11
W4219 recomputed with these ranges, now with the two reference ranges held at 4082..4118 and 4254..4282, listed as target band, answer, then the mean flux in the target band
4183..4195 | -0.01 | 9.48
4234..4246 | -0.07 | 9.66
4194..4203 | 0.10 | 8.53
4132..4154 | 0.09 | 8.86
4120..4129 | -0.05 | 10.2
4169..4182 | -0.01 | 9.58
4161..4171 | -0.09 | 10.4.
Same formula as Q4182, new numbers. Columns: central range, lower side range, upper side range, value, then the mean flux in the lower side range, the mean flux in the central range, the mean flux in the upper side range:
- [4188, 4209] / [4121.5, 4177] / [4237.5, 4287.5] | -0.24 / 9.42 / 9.37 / 9.06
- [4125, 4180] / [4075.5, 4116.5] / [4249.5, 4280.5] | 0.07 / 9.79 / 9.39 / 8.64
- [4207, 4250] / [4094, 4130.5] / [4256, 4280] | 0.91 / 9.62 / 8.98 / 9.02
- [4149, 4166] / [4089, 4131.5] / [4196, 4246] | -1.21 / 9.8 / 10.1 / 8.92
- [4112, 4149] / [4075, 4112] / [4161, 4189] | 1.78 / 9.77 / 9.28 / 9.71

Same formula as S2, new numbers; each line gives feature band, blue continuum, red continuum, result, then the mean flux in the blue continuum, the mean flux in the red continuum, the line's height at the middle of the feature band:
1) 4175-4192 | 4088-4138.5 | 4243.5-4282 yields -0.02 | 9.71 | 8.88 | 9.32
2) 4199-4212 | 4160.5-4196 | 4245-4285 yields -0.01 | 9.77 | 8.87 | 9.49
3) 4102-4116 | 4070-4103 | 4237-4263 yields -0.04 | 9.42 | 9.04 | 9.37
